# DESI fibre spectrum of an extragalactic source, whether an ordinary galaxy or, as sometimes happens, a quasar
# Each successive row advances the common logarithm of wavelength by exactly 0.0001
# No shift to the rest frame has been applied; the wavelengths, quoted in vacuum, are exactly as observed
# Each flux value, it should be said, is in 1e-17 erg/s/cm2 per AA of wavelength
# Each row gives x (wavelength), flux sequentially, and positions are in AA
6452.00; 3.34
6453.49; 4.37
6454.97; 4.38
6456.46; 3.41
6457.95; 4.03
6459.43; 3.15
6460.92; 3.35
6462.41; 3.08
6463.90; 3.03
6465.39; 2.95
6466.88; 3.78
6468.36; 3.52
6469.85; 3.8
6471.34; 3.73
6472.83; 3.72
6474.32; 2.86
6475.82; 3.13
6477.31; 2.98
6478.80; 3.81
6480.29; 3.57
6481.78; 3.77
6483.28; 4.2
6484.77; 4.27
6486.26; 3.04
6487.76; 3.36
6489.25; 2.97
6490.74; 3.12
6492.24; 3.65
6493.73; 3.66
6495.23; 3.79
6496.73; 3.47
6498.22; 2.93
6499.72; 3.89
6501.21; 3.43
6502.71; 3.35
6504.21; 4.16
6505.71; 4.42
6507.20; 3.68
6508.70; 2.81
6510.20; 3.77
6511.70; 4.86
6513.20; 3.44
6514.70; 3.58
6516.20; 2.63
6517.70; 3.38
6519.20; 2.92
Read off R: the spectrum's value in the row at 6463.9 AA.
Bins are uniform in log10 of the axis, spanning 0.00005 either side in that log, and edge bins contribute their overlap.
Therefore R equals 3.03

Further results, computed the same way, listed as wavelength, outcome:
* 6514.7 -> 3.58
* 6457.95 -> 4.03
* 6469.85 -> 3.8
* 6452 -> 3.34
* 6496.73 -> 3.47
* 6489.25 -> 2.97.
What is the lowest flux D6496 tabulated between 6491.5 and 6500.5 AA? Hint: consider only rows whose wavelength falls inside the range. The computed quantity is 2.93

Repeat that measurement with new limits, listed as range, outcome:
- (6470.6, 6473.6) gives 3.72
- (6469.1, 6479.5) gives 2.86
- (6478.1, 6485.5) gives 3.57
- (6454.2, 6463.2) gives 3.08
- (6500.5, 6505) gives 3.35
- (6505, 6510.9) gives 2.81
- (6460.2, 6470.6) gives 2.95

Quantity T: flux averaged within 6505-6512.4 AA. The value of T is 3.9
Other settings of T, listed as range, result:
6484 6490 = 3.42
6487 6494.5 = 3.35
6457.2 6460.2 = 3.59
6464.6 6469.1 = 3.42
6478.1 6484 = 3.83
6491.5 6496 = 3.7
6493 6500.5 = 3.55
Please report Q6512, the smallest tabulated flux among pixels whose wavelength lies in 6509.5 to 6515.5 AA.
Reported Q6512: 3.44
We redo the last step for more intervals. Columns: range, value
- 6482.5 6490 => 2.97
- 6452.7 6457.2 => 3.41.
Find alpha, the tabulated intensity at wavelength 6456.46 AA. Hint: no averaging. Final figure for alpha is 3.41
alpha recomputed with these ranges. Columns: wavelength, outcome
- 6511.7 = 4.86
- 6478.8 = 3.81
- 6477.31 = 2.98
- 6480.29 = 3.57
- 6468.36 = 3.52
